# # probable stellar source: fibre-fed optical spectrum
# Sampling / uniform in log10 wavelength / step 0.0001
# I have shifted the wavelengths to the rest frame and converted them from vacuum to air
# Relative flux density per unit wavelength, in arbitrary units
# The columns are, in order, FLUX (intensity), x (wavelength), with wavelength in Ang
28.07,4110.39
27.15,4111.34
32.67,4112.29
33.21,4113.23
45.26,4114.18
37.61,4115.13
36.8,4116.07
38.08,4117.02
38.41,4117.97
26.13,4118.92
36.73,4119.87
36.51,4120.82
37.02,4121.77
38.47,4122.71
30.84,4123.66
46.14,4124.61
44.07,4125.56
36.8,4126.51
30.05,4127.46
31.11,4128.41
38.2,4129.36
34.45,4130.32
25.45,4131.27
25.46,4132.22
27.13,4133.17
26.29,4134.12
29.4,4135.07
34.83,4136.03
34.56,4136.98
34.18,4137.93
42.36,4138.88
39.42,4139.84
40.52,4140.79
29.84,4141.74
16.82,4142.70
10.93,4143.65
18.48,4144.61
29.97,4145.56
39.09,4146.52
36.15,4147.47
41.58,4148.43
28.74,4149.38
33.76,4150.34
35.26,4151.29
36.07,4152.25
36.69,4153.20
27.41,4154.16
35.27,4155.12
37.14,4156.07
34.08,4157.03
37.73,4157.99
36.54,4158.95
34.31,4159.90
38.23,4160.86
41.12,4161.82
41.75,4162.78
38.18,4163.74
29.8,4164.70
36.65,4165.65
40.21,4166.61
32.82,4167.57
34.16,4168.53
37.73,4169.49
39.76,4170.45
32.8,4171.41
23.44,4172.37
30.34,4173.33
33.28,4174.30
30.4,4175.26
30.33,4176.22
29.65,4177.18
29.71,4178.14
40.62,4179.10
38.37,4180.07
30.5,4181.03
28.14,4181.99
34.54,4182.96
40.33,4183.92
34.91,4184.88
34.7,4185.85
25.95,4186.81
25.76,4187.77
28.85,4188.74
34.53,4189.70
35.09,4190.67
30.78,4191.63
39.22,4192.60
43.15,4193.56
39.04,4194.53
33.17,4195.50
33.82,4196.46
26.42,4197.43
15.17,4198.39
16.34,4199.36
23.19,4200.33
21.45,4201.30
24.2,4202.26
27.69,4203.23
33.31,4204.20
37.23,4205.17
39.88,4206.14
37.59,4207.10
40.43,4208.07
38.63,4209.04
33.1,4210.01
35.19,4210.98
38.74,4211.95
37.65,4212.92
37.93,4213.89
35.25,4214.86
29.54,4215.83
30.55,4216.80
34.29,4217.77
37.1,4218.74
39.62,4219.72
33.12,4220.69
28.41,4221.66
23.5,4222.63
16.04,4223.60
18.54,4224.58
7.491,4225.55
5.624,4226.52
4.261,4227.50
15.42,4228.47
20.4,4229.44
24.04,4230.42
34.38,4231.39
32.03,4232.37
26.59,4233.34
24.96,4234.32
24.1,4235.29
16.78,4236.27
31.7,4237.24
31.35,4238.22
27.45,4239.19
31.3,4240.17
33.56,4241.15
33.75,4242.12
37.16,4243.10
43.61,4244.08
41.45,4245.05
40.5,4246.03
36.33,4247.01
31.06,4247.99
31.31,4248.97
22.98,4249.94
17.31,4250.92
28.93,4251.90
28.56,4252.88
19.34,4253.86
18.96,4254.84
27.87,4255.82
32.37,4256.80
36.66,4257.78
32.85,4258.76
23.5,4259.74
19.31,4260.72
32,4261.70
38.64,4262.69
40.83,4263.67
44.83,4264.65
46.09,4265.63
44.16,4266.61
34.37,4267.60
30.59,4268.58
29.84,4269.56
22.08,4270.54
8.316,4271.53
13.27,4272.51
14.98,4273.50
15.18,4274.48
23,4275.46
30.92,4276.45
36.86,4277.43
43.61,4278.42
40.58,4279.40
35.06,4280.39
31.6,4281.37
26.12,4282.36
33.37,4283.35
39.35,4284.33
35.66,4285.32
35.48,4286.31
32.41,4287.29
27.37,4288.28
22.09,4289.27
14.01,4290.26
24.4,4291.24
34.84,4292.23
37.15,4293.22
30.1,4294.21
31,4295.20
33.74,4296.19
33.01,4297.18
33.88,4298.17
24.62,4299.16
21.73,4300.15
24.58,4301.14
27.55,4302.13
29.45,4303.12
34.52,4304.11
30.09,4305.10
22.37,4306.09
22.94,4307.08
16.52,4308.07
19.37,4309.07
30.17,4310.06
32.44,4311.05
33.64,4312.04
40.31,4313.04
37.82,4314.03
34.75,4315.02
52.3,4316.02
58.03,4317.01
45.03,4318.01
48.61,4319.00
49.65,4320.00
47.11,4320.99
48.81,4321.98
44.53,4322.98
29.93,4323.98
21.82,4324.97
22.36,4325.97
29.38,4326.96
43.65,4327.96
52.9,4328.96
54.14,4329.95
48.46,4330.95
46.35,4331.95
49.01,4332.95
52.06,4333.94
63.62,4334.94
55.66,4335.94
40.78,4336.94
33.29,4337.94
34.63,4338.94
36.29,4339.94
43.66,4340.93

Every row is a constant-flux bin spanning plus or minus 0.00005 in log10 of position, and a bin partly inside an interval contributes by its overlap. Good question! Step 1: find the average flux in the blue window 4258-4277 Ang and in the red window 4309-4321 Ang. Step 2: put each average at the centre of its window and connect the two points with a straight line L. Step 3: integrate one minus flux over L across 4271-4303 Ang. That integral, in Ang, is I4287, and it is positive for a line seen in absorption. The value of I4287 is 5.0 Ang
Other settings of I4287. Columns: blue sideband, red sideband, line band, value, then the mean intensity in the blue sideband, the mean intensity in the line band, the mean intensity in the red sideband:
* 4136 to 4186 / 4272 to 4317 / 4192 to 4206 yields 1.3 Ang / 33.8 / 29.8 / 30.2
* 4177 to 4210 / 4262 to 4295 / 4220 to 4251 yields 4.7 Ang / 32.2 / 26.7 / 30.8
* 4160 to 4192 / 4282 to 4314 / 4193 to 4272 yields 4.9 Ang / 33.8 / 29.7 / 29.3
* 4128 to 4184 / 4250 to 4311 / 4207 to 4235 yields 2.7 Ang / 33.2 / 28.1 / 29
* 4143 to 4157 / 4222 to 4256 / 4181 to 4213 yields -4.0 Ang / 31.8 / 32.3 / 26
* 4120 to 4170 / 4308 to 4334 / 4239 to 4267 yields 4.1 Ang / 34.1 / 32.5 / 40.5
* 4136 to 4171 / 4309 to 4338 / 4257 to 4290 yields 7.7 Ang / 34.4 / 30.8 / 42.7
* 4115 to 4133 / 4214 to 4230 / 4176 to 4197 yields -4.3 Ang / 35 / 33.7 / 24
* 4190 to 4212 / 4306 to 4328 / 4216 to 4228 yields 3.5 Ang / 32.2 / 23.4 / 36.3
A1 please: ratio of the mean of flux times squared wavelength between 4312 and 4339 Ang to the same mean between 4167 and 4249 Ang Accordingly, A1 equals 1.5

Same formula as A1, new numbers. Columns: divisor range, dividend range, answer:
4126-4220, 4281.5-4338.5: 1.16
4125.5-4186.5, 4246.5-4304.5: 0.94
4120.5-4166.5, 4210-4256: 0.87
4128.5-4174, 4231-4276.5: 0.93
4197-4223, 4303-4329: 1.19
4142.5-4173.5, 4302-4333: 1.21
